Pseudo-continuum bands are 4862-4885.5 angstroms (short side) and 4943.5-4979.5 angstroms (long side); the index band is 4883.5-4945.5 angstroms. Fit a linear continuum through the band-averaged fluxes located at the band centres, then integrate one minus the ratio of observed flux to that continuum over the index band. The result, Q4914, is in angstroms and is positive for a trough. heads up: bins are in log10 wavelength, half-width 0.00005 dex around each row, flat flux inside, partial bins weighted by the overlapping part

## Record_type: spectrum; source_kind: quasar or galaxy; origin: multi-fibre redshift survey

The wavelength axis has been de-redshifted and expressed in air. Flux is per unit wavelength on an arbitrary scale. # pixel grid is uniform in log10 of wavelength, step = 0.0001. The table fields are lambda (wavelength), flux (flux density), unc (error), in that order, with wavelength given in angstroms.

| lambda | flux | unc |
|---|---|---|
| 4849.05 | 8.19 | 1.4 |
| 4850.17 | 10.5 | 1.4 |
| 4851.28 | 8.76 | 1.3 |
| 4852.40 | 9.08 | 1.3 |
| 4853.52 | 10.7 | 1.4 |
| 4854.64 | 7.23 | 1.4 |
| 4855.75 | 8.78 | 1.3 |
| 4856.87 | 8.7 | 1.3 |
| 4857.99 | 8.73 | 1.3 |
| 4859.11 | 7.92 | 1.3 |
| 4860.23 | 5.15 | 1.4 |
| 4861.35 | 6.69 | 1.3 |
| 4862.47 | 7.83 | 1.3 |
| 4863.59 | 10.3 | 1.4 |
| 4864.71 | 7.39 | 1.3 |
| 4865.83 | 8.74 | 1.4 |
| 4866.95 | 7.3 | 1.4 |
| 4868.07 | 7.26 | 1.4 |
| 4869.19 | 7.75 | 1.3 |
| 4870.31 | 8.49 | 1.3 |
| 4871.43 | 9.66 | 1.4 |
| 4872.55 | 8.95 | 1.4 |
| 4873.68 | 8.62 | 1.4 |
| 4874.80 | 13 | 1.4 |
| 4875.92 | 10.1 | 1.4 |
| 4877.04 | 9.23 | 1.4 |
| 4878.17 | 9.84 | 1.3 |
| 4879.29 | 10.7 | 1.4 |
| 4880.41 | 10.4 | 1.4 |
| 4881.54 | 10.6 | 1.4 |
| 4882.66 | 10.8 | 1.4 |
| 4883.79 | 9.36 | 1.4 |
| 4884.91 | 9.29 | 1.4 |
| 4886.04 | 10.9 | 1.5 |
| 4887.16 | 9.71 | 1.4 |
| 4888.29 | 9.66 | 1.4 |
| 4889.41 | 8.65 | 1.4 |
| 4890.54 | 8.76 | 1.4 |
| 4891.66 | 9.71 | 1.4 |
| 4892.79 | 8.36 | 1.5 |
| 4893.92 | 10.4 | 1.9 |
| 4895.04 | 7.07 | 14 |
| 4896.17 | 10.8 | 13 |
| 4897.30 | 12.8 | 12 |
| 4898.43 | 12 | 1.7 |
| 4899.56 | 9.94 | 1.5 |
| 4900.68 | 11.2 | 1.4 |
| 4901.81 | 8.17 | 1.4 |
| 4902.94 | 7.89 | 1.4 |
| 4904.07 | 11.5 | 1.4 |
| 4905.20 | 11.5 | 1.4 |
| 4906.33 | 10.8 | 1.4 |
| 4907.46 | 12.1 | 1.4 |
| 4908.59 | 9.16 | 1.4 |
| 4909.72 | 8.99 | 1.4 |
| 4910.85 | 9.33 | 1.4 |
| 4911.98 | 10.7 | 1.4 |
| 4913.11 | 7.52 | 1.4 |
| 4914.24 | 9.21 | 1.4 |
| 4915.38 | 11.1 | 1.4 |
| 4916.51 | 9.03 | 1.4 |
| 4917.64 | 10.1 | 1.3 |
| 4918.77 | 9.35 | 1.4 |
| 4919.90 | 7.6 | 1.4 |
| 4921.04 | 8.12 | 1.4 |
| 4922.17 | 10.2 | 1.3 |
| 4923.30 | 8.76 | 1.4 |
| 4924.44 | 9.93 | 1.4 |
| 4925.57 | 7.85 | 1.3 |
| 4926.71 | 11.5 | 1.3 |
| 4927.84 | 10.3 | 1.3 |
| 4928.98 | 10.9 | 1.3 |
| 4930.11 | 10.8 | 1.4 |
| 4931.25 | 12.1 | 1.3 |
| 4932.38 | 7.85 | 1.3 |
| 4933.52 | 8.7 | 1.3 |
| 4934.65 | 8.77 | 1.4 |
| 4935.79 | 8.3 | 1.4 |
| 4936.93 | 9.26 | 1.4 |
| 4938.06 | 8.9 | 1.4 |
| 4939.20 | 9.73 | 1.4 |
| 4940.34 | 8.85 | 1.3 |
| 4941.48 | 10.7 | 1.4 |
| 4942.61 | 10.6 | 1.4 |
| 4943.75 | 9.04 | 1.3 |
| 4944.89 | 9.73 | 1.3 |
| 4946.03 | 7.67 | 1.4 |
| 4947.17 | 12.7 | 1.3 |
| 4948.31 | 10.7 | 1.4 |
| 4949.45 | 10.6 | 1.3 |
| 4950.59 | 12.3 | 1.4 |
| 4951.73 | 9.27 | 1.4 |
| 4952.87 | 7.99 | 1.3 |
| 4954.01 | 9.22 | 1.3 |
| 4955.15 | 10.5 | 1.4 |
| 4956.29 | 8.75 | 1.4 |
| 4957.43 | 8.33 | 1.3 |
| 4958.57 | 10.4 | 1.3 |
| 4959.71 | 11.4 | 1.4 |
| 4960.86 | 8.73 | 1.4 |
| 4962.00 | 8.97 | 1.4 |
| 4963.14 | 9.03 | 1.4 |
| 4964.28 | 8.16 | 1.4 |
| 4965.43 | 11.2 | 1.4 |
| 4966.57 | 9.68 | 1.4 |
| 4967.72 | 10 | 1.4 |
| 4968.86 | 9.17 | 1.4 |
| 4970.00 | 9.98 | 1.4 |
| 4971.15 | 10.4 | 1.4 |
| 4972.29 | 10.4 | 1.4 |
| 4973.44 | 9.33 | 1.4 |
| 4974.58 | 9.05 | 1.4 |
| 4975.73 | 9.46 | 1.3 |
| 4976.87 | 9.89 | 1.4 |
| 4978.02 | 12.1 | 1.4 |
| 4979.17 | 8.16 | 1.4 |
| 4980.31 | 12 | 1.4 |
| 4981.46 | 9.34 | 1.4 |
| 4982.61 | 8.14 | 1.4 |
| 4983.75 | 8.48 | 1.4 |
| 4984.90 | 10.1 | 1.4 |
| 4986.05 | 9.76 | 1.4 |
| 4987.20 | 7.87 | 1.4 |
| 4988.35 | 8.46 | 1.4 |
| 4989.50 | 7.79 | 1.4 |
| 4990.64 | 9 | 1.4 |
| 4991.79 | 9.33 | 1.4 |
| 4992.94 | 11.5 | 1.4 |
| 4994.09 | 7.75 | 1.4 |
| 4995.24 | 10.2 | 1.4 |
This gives -1.1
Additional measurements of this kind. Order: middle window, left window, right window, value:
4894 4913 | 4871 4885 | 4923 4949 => -0.5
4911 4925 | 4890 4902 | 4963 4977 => 0.8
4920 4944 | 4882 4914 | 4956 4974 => 0.5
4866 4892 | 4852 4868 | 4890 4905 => -1.3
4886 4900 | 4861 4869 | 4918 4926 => -2.4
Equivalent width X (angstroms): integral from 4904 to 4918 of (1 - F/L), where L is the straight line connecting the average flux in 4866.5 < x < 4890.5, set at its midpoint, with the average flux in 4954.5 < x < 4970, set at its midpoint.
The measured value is -0.7 angstroms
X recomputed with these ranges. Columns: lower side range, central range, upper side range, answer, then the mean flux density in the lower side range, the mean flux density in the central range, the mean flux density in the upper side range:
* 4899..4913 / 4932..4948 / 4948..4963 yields 0.7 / 10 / 9.38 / 9.75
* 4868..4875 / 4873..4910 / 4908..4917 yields -3.5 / 9.03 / 10.1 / 9.39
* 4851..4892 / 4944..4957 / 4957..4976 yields -0.5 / 9.05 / 9.91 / 9.64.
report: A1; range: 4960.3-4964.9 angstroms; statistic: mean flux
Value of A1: 8.75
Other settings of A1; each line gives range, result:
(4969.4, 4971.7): 10.2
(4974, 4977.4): 9.48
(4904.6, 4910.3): 10.5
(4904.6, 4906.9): 11.2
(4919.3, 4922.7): 8.63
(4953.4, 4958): 9.2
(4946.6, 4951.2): 11.6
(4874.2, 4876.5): 11.5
